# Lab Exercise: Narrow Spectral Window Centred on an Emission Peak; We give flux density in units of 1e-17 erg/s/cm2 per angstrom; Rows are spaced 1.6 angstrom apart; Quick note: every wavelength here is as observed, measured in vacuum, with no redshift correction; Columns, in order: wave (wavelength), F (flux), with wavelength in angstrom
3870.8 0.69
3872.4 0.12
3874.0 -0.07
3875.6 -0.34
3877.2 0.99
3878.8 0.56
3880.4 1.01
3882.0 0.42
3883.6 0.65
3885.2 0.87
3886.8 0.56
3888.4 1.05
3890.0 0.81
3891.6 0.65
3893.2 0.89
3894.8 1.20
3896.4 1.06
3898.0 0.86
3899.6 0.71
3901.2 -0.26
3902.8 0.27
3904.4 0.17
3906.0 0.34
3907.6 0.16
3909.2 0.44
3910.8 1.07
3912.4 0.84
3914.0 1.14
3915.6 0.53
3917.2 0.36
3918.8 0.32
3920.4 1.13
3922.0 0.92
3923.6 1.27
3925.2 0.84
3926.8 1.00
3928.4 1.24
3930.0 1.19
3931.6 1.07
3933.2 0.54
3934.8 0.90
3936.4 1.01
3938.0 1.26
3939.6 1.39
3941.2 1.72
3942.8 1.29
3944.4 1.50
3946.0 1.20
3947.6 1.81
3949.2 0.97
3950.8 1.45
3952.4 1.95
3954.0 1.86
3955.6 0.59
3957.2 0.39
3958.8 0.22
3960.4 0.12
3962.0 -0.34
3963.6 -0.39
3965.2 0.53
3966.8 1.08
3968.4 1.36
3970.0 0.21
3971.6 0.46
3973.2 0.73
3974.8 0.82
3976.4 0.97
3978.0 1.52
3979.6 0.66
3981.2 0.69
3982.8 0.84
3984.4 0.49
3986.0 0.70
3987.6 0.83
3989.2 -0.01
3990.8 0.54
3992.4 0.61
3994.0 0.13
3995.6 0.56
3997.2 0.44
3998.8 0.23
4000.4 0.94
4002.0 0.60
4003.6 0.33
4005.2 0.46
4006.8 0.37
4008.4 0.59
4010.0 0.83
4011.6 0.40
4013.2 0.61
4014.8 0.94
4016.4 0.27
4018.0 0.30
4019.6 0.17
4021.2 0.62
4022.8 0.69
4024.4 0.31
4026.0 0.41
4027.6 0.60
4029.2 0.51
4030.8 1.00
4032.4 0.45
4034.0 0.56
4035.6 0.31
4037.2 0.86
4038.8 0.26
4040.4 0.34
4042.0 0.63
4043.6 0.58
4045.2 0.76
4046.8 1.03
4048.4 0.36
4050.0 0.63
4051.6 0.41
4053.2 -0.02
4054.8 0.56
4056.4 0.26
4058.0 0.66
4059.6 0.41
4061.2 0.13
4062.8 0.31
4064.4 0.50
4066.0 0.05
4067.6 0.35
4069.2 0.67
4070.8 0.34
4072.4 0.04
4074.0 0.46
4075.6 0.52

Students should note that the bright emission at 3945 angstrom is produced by Ly-alpha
